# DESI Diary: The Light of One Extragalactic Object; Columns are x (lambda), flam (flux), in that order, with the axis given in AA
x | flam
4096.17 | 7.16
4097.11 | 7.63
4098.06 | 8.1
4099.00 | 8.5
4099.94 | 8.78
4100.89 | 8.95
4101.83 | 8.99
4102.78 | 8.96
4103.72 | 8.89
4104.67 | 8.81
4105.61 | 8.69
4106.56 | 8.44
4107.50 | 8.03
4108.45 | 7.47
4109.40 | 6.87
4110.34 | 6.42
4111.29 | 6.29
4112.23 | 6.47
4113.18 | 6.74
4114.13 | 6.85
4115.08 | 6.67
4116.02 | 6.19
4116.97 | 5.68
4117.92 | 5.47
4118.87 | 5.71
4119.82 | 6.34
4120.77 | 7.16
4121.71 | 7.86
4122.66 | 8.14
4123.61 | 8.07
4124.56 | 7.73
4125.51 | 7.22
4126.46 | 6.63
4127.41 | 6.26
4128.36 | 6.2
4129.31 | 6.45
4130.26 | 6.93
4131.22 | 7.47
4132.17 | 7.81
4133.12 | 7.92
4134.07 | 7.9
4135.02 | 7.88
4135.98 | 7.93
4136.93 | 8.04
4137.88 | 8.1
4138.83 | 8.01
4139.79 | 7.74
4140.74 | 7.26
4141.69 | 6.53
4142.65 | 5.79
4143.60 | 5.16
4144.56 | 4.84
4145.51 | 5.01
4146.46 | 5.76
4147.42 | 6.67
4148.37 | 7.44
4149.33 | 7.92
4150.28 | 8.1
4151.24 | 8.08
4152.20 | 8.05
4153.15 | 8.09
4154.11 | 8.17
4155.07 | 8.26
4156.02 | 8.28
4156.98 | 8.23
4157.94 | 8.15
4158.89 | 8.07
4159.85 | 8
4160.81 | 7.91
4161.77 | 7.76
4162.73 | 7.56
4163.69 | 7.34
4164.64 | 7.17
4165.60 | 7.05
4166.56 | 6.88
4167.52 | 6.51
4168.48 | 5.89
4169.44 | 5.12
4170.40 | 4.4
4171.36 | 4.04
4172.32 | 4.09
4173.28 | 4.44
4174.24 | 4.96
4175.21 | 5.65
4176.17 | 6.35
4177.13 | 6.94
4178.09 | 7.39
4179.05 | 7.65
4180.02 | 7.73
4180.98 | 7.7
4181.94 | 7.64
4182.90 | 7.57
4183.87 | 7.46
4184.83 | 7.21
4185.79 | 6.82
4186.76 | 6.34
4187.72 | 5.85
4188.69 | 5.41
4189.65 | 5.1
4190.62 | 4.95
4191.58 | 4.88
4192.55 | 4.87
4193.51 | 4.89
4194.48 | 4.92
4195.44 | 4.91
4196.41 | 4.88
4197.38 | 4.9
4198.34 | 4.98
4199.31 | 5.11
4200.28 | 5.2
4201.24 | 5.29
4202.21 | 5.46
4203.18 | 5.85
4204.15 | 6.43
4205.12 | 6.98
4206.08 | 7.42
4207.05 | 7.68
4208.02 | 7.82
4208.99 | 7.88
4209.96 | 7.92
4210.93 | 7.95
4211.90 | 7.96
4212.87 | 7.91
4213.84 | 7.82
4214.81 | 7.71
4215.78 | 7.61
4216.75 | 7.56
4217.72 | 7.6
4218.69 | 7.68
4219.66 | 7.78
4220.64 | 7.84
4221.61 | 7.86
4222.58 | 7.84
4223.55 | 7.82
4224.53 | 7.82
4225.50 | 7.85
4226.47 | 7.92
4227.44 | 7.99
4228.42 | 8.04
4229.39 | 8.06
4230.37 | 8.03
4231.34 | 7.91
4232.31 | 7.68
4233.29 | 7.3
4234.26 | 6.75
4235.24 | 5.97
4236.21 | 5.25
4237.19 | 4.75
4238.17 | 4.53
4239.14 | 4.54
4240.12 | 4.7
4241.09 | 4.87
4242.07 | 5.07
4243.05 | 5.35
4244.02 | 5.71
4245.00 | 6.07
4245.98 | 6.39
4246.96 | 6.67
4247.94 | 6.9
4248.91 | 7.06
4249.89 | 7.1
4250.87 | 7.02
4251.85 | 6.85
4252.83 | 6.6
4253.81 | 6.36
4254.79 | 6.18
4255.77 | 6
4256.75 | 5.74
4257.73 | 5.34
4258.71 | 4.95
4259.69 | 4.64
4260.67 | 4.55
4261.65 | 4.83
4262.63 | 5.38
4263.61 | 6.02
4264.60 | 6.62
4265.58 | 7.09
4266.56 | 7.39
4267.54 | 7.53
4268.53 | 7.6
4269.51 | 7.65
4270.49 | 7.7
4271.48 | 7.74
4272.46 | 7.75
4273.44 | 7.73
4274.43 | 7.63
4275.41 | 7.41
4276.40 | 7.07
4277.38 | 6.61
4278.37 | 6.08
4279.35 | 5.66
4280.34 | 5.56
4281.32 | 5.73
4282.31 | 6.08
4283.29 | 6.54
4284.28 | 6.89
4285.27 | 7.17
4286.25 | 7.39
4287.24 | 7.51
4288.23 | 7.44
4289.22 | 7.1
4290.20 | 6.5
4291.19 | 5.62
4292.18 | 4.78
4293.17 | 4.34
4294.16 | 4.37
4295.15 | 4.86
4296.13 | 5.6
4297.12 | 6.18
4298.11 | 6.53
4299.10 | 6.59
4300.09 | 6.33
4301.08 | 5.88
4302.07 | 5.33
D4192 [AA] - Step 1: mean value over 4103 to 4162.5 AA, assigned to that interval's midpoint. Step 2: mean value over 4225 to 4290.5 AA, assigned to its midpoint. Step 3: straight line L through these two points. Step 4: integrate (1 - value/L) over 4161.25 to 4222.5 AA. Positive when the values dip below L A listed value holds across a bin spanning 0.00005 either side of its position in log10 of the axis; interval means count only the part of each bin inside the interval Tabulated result 3.78 AA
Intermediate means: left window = 7.28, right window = 6.54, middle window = 6.5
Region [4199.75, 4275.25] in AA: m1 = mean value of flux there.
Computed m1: 6.78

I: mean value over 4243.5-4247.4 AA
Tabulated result 6.2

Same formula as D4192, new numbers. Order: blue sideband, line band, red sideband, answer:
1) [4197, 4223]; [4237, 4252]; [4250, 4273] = 1.8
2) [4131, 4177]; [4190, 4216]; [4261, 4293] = 2.1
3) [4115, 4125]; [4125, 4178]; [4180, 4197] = -3.8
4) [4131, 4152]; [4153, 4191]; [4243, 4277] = 1.4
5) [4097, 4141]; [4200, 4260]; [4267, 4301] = 0.8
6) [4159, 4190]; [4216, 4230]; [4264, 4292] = -2.3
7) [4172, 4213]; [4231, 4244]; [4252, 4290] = 1.4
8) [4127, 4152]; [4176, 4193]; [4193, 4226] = 0.9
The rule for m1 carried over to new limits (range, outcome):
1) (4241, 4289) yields 6.49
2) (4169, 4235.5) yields 6.66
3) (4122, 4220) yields 6.81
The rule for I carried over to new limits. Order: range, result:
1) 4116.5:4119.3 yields 5.61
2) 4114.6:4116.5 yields 6.44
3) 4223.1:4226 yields 7.83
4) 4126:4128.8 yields 6.37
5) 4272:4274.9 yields 7.7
